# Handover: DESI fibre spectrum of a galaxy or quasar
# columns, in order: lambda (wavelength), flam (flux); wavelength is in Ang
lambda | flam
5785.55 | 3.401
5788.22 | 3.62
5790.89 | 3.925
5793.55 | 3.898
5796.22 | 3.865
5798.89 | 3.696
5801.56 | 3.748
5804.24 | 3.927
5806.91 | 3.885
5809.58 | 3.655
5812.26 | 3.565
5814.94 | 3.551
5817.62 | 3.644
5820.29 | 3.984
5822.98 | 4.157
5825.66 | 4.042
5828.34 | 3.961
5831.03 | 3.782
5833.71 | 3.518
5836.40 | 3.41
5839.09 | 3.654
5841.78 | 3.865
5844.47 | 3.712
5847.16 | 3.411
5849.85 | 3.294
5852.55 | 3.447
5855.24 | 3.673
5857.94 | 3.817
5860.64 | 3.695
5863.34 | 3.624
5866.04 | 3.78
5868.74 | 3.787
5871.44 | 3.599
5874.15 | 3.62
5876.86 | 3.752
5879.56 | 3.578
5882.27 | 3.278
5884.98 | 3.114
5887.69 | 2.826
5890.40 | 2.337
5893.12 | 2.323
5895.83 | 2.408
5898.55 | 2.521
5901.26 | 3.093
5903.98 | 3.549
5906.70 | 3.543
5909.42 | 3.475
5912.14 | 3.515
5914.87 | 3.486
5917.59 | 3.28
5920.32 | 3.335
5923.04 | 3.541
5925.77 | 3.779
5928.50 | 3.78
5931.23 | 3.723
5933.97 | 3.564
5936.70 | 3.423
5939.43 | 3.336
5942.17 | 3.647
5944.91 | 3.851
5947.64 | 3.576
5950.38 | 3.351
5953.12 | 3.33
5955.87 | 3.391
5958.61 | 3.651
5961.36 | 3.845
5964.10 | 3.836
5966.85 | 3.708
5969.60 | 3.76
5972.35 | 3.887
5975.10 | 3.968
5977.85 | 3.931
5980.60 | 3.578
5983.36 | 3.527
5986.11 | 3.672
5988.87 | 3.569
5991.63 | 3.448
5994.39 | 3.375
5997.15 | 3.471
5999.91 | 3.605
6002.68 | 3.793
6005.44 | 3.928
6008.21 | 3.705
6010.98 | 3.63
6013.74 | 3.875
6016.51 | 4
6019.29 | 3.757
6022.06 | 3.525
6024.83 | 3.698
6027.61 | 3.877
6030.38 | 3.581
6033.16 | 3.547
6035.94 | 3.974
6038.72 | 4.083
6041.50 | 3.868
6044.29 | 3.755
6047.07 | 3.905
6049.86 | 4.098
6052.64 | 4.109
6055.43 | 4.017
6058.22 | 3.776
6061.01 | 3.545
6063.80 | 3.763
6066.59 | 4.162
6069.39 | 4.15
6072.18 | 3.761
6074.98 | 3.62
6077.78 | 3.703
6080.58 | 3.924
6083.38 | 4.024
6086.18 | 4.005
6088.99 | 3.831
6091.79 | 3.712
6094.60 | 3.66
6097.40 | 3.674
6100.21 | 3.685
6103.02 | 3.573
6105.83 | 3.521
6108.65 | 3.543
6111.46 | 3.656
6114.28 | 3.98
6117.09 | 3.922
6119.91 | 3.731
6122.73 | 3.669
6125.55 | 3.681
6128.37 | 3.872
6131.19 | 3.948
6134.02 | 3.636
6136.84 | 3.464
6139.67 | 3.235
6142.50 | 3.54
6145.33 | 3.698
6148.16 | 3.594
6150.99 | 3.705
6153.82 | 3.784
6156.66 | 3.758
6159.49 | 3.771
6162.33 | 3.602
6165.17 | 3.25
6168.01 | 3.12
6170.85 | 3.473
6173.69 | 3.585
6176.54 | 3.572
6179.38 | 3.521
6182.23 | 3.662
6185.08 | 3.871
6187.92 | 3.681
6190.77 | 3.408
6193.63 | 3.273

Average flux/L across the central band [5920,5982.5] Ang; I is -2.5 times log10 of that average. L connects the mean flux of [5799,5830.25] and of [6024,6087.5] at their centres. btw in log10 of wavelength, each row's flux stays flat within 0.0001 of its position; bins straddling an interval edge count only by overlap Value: 0.058 mag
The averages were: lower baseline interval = 3.82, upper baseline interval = 3.87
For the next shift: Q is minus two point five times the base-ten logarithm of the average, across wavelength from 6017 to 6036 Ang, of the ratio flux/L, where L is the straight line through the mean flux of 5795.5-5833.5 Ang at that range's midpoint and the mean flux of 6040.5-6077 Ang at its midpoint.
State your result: 0.05 mag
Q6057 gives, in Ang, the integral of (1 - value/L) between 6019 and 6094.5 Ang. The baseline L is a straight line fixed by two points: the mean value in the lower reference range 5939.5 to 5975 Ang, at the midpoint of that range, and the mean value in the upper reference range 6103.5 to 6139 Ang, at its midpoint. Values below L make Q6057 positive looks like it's -3.2 Ang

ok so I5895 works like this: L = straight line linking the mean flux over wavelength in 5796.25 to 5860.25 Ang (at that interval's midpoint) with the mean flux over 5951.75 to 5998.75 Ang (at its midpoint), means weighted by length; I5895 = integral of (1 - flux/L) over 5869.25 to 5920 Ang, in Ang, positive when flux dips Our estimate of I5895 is 6.7 Ang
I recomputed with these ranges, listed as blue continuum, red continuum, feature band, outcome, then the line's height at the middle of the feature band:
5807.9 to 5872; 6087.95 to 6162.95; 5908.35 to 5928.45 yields 0.056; 3.69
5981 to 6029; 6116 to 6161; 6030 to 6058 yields -0.064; 3.68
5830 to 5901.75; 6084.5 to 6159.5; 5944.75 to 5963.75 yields -0.027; 3.48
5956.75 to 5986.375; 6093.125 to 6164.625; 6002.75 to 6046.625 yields -0.018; 3.73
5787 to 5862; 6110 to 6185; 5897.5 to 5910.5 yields 0.143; 3.71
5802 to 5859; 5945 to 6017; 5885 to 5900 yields 0.405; 3.69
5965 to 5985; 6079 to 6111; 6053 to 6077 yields -0.032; 3.75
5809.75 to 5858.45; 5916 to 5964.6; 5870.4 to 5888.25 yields 0.068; 3.64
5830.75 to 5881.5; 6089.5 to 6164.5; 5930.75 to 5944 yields 0.032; 3.64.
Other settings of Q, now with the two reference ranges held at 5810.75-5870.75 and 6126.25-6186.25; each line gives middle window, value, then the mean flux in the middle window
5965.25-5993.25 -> -0.01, 3.7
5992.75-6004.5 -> 0.02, 3.57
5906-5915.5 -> 0.05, 3.5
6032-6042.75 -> -0.07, 3.88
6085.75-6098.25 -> -0.04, 3.76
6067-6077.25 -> -0.07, 3.86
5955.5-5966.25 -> -0.01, 3.71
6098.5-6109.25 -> 0.01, 3.58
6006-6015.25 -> -0.03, 3.76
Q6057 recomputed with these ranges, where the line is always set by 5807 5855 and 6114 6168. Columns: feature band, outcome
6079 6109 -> -0.7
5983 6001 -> 0.7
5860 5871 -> -0.1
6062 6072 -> -0.8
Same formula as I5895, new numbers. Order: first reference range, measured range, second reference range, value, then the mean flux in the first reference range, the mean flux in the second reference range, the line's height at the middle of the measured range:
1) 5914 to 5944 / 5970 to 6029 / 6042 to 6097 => 0.0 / 3.54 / 3.87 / 3.7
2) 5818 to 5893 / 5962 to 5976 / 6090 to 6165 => -0.9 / 3.56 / 3.67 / 3.61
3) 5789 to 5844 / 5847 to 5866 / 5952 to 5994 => 0.8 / 3.78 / 3.67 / 3.75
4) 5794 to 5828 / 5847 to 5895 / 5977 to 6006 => 4.8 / 3.82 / 3.61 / 3.75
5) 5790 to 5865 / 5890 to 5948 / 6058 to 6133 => 6.4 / 3.73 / 3.78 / 3.75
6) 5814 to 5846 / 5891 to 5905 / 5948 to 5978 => 3.7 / 3.77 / 3.68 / 3.73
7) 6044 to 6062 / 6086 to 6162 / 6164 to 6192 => -0.2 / 3.9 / 3.52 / 3.68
